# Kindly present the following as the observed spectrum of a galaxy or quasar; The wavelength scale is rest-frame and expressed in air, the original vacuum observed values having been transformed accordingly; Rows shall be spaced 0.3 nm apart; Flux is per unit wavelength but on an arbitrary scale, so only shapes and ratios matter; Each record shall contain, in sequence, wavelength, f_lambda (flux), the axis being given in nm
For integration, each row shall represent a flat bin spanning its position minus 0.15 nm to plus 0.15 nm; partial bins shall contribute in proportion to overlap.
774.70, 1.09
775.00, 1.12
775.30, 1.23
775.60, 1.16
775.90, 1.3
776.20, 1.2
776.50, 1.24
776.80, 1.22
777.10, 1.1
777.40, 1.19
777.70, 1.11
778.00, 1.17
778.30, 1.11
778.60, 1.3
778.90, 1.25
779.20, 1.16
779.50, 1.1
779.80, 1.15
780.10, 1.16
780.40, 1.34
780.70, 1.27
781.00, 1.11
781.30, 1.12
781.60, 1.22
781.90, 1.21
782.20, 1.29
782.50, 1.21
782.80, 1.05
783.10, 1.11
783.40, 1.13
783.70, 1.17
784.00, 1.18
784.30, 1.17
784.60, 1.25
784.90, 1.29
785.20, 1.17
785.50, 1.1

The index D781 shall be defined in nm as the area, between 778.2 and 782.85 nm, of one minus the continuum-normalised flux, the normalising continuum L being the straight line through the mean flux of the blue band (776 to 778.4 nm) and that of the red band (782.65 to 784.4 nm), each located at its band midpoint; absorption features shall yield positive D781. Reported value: -0.17 nm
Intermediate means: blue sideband 1.17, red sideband 1.13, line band 1.19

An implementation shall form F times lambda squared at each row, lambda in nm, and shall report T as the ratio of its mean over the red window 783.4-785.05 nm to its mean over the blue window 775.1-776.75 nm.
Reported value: 1.01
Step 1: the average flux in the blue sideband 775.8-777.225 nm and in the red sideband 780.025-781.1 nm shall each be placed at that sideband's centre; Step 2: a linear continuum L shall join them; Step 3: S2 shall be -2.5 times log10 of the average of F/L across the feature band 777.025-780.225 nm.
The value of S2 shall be 0.05 mag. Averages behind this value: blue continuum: 1.21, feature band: 1.17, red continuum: 1.23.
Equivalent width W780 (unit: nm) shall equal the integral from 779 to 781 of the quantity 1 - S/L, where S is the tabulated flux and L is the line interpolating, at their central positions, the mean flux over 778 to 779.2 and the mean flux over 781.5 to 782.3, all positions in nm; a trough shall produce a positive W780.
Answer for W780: 0.05 nm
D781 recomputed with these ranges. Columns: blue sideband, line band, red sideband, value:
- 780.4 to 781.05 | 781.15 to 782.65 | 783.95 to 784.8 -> 0.02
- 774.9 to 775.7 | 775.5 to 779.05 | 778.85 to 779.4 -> -0.05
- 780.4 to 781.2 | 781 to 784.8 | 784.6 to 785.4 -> 0.14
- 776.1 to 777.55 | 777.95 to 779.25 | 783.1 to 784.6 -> -0.02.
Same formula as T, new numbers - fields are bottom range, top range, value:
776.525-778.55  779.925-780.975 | 1.07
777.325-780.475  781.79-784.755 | 1.01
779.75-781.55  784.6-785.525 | 1.02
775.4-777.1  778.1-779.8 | 0.98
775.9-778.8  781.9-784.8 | 1.01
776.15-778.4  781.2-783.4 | 1.02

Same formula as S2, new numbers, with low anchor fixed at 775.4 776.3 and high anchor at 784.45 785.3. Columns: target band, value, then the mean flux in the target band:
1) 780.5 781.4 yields 0.05 mag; 1.18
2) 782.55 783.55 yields 0.12 mag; 1.11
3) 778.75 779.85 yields 0.06 mag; 1.17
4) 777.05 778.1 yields 0.07 mag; 1.15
